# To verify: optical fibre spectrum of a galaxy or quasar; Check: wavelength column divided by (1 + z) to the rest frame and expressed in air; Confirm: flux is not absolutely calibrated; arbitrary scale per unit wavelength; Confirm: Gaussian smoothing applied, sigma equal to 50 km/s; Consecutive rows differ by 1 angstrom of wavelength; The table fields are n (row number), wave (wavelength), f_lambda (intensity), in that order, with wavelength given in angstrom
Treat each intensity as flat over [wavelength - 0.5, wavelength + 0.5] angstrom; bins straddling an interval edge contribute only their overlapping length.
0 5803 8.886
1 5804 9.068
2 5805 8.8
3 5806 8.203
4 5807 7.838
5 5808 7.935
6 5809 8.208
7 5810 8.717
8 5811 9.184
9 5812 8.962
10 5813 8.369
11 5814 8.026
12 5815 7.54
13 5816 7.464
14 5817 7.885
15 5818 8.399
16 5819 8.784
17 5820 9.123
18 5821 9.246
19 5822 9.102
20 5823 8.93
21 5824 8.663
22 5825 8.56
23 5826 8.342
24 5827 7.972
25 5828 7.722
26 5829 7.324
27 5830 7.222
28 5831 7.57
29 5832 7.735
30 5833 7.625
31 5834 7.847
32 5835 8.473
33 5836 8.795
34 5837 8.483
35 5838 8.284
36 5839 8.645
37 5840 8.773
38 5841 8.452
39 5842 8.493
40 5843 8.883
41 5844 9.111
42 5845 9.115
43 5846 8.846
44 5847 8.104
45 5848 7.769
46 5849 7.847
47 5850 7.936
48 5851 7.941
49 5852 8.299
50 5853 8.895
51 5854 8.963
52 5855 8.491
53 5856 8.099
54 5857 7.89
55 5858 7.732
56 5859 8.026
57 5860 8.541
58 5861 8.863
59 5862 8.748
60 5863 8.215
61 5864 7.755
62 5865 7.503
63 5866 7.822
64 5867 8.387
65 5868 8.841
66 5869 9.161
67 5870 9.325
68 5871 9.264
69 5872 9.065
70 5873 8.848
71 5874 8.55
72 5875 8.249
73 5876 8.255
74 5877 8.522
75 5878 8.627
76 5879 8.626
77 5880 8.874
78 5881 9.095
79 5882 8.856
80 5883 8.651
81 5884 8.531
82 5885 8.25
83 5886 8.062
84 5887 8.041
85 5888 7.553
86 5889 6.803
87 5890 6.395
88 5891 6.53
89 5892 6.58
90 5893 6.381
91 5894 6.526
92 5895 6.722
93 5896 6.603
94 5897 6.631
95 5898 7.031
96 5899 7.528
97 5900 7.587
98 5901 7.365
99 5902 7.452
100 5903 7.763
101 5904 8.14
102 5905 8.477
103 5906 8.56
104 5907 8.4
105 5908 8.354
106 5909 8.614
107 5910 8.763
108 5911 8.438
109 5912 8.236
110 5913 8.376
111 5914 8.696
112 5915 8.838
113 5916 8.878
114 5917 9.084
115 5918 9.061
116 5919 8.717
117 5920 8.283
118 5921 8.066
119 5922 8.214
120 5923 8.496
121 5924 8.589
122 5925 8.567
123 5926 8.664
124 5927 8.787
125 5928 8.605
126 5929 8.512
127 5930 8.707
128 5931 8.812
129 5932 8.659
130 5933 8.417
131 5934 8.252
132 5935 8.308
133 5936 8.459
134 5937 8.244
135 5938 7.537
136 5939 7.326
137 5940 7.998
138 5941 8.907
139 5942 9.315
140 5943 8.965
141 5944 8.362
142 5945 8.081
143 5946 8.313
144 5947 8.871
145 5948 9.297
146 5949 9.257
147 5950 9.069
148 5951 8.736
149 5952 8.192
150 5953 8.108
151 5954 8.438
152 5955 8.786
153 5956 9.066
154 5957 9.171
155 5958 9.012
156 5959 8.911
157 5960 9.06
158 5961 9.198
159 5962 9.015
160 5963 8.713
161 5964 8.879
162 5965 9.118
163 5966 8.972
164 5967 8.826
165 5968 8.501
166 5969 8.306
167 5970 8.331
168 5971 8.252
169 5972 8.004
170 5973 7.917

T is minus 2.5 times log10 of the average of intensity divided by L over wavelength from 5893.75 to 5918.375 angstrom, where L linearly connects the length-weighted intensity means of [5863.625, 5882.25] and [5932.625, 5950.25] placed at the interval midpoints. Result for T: 0.07 mag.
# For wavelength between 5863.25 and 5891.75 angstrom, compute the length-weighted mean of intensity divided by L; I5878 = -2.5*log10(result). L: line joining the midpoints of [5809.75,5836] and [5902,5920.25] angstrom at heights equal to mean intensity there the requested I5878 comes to 0.017 mag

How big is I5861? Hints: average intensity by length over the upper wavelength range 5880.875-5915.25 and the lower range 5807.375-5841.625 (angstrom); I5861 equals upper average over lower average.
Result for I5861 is 0.9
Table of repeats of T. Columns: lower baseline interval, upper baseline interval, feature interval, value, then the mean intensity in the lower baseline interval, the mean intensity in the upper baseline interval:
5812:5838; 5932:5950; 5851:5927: 0.02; 8.22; 8.49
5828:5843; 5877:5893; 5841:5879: -0.06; 8.13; 7.93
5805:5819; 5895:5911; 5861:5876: -0.08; 8.25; 7.8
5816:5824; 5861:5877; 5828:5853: 0.05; 8.69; 8.54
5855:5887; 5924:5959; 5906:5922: 0.00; 8.48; 8.59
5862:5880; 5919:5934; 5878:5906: 0.12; 8.55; 8.52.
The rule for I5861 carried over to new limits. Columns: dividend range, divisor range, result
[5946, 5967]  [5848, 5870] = 1.07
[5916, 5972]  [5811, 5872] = 1.03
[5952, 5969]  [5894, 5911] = 1.14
